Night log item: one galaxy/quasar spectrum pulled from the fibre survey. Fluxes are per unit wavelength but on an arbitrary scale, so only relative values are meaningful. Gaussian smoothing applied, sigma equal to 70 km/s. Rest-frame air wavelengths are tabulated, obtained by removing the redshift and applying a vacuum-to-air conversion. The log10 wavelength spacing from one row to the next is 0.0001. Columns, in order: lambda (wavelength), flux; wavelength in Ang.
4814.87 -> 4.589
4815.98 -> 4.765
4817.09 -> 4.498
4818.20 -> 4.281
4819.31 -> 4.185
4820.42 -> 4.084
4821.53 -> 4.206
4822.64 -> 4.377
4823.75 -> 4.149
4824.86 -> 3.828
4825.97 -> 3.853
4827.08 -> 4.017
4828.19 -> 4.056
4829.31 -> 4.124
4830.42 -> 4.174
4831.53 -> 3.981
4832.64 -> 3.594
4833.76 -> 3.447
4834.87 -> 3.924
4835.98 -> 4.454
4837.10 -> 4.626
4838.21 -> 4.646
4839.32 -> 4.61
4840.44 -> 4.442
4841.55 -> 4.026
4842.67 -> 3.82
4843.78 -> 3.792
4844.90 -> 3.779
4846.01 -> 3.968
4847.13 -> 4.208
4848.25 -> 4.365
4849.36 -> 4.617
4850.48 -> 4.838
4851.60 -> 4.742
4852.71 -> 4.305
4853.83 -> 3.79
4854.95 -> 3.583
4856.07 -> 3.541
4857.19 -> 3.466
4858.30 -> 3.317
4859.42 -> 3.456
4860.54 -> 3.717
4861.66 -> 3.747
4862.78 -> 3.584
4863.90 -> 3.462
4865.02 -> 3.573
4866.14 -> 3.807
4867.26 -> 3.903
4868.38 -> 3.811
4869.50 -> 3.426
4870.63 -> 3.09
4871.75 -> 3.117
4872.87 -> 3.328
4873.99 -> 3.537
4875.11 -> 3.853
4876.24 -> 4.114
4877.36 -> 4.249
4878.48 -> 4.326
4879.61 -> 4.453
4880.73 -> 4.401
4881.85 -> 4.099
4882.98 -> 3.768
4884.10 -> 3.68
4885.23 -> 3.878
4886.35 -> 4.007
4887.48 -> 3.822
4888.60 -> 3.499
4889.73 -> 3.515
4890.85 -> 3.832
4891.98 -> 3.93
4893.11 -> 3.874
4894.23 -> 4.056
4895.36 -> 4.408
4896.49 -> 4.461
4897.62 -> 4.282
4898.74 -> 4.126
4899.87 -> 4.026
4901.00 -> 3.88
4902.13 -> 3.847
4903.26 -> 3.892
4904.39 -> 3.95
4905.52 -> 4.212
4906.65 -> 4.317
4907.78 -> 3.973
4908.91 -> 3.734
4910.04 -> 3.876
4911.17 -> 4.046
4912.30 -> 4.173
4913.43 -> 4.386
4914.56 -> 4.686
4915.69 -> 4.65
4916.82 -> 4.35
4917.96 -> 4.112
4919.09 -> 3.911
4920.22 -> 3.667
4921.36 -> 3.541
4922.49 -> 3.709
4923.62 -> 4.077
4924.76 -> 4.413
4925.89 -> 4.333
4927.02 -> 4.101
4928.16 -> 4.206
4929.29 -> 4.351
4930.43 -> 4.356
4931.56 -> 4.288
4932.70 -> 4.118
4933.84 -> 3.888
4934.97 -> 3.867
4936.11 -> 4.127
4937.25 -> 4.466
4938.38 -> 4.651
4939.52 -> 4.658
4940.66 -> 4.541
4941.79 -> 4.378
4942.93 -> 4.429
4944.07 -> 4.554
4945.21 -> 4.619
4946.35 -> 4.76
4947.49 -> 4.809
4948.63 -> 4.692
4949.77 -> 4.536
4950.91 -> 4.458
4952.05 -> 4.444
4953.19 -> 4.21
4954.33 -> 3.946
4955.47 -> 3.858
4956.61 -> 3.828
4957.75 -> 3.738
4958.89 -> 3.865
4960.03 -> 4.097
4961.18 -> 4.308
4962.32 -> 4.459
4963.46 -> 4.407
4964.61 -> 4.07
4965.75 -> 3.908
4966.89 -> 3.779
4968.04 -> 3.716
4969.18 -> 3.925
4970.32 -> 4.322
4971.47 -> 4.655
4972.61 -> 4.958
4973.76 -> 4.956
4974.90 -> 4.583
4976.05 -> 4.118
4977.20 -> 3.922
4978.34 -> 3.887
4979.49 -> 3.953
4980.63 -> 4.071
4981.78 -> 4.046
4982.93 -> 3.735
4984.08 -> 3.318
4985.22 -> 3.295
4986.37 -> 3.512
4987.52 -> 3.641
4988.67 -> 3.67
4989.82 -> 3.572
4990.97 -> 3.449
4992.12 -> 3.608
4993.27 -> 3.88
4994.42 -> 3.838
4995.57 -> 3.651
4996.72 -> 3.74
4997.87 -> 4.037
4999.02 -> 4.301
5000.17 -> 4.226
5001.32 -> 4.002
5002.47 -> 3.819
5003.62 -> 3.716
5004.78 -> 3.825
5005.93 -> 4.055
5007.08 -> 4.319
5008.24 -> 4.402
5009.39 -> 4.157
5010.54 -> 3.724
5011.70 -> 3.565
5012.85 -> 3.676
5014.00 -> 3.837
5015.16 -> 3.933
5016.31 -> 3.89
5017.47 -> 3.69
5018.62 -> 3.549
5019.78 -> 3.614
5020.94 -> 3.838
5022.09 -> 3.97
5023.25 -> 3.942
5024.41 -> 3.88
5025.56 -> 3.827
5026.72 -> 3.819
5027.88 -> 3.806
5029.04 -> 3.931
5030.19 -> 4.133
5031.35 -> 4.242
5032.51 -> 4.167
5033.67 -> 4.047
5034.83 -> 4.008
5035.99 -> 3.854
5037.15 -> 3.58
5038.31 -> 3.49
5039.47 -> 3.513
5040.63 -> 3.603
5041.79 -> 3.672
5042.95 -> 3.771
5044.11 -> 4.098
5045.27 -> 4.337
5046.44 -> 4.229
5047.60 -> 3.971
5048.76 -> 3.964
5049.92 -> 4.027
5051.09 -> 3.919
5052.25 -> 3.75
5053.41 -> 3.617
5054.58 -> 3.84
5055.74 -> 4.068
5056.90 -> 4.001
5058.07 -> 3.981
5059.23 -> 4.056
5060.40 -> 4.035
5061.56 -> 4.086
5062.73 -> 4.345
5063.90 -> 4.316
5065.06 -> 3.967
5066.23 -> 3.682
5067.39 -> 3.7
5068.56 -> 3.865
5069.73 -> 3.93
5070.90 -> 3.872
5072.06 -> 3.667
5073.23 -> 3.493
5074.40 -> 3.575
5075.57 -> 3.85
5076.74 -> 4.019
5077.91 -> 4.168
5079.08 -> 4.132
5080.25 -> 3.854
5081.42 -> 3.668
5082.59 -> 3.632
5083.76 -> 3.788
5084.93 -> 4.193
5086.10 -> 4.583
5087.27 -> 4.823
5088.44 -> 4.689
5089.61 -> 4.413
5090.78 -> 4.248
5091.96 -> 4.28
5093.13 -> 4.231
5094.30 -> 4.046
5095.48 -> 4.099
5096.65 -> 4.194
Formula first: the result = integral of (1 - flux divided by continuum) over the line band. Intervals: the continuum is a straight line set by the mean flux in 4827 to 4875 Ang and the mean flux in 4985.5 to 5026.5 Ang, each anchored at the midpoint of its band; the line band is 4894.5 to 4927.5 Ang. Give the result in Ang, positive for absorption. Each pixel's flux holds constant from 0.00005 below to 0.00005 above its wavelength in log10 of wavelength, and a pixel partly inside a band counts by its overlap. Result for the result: -2.0 Ang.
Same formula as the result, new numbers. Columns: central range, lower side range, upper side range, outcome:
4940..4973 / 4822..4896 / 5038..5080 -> -3.0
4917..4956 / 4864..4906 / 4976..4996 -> -4.8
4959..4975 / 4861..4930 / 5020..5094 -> -1.3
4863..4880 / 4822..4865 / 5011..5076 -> 1.1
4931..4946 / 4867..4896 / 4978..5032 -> -2.0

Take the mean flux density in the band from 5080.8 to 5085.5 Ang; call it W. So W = 3.82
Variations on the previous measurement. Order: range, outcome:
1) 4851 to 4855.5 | 4.11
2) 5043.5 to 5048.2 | 4.15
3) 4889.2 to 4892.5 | 3.76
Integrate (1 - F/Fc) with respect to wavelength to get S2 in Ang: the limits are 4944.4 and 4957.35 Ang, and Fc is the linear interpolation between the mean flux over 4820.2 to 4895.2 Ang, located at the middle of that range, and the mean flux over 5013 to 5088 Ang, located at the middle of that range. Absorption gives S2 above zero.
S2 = -1.5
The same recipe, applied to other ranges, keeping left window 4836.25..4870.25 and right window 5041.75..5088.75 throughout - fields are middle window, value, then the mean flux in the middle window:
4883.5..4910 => 0.0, 3.96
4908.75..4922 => -0.4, 4.1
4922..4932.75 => -0.6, 4.2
